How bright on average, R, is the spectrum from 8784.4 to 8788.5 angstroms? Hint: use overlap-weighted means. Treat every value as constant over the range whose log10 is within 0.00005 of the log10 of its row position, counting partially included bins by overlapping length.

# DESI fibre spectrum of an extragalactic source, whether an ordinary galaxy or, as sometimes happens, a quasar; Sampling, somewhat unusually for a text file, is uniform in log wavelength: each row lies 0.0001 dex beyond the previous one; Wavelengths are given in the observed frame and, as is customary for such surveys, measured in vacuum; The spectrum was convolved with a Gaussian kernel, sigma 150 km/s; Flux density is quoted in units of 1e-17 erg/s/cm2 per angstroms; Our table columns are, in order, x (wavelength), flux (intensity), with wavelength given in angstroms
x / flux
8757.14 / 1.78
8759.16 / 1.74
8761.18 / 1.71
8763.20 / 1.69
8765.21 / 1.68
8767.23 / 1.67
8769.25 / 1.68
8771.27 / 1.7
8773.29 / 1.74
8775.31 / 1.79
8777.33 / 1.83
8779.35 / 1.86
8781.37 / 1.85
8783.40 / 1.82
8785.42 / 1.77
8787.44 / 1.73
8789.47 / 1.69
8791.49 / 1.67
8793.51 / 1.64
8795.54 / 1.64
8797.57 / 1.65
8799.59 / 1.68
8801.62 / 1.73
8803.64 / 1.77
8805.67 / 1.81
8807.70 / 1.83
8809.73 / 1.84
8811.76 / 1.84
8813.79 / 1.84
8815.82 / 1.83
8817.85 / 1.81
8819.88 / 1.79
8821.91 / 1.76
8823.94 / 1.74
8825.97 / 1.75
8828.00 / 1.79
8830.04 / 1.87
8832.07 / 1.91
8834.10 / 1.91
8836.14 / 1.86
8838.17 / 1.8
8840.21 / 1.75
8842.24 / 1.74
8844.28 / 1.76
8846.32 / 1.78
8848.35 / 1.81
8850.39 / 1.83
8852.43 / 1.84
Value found 1.75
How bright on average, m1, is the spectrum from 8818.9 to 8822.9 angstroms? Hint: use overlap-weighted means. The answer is 1.78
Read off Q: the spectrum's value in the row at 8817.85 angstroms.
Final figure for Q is 1.81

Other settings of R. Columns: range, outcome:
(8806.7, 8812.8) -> 1.84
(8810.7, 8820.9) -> 1.82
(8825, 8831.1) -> 1.8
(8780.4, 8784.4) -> 1.83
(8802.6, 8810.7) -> 1.81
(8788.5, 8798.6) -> 1.66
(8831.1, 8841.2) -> 1.85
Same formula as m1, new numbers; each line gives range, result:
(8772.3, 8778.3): 1.79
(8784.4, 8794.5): 1.7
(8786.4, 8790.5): 1.71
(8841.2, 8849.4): 1.77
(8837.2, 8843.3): 1.76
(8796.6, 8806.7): 1.73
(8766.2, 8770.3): 1.67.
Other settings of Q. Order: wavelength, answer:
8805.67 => 1.81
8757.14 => 1.78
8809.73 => 1.84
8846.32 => 1.78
